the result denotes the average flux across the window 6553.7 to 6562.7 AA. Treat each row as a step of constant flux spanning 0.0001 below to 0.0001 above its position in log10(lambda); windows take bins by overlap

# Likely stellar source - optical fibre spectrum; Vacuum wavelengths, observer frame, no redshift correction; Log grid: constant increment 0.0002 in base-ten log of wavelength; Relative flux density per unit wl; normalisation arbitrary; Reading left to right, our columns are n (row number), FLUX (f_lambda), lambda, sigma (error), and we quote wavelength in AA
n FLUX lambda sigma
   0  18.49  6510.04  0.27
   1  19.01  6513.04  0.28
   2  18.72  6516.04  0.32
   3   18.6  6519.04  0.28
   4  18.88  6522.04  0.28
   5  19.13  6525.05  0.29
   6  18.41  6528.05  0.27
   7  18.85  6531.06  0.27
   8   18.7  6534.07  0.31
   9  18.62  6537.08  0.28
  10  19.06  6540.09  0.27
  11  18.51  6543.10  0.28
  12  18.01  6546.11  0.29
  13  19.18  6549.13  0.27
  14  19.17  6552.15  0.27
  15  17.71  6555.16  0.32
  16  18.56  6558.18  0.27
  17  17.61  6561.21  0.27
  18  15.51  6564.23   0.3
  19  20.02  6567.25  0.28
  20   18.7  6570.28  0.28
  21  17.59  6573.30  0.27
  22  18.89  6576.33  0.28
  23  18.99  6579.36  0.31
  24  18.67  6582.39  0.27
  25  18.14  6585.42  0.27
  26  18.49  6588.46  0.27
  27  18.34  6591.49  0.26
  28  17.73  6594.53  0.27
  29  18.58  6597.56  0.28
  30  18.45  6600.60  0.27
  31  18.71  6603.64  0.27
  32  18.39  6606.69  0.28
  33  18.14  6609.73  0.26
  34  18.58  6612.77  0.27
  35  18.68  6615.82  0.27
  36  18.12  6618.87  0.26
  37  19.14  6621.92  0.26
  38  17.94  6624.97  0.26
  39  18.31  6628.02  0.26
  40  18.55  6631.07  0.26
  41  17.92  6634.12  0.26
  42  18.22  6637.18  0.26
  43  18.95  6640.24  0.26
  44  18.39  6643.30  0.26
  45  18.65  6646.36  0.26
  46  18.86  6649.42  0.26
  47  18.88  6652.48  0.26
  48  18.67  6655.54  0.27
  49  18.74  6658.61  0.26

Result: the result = 17.9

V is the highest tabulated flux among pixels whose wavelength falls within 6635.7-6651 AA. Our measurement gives 18.95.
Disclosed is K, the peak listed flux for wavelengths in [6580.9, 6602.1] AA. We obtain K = 18.67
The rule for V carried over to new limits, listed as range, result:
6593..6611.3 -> 18.71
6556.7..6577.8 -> 20.02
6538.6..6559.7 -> 19.18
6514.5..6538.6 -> 19.13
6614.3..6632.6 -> 19.14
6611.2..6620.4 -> 18.68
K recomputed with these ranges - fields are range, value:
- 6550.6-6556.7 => 19.17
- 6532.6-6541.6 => 19.06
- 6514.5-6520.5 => 18.72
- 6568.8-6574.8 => 18.7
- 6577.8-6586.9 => 18.99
